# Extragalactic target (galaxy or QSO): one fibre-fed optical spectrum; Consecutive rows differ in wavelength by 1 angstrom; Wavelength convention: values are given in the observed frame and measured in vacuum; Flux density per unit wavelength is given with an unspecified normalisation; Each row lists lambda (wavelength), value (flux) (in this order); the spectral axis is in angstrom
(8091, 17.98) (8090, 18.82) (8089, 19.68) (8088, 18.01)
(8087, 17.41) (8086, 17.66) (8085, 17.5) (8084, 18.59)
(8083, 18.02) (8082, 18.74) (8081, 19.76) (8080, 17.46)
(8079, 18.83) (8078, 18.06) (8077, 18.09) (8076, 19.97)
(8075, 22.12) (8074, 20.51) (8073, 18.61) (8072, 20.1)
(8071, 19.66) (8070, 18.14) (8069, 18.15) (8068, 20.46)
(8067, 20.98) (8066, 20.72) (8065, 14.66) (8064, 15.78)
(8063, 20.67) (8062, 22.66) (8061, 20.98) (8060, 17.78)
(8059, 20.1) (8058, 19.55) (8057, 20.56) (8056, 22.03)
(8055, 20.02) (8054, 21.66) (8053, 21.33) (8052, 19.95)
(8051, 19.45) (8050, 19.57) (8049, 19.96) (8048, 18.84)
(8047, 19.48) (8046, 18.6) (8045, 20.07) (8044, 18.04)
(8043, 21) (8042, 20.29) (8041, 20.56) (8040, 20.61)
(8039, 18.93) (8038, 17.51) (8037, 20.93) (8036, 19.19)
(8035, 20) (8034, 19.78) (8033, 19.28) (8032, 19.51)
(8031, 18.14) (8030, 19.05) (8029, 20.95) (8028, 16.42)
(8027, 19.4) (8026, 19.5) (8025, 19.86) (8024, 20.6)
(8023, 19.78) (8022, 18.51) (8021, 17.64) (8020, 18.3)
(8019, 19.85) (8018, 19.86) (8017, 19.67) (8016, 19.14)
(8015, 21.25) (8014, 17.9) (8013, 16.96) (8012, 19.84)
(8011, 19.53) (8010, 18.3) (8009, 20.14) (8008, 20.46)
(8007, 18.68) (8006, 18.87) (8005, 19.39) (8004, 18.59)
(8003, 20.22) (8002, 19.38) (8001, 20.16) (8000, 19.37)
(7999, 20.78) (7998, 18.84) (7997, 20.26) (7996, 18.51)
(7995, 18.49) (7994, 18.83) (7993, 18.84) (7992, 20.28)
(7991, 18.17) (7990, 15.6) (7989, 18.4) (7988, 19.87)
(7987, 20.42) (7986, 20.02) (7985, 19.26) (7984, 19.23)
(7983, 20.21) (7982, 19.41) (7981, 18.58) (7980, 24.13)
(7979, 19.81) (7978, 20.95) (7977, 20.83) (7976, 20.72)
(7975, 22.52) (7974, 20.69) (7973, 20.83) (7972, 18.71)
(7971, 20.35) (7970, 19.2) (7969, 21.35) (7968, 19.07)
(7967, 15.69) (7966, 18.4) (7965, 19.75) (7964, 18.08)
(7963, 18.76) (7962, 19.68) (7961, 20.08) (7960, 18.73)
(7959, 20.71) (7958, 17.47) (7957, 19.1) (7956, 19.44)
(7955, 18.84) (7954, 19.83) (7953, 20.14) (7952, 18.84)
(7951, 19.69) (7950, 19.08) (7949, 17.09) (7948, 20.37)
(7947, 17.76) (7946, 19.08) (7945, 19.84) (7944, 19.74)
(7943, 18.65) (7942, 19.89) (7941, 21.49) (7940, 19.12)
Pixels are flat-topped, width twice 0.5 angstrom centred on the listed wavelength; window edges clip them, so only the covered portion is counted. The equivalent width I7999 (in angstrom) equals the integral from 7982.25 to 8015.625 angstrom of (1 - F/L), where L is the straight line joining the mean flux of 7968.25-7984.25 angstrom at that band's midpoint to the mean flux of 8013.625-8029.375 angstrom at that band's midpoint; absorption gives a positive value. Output 1.1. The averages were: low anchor 20.5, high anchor 19.3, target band 19.2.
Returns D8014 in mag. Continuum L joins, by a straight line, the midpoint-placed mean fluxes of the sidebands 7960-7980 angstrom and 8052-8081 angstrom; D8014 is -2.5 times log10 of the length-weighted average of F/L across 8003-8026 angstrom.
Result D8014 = 0.03 mag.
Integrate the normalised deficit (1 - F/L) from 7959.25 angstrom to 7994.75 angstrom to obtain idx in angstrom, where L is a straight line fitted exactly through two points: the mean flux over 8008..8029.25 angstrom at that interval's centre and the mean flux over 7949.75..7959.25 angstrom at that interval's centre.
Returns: -0.60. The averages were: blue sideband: 19.3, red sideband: 19.2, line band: 19.6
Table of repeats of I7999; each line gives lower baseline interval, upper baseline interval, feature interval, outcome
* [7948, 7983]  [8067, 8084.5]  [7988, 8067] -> -0.1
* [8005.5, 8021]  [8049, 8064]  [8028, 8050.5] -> 0.4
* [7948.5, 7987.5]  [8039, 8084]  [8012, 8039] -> 0.6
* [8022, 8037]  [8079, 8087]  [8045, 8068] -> -1.2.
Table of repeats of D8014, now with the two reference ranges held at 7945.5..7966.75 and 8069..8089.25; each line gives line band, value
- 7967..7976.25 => -0.06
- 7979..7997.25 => -0.02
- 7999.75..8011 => -0.03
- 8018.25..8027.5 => -0.02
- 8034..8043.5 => -0.06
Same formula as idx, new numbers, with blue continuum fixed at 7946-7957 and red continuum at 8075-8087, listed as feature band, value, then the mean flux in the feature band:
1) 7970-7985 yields -1.1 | 20.4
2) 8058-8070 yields -0.5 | 19.3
